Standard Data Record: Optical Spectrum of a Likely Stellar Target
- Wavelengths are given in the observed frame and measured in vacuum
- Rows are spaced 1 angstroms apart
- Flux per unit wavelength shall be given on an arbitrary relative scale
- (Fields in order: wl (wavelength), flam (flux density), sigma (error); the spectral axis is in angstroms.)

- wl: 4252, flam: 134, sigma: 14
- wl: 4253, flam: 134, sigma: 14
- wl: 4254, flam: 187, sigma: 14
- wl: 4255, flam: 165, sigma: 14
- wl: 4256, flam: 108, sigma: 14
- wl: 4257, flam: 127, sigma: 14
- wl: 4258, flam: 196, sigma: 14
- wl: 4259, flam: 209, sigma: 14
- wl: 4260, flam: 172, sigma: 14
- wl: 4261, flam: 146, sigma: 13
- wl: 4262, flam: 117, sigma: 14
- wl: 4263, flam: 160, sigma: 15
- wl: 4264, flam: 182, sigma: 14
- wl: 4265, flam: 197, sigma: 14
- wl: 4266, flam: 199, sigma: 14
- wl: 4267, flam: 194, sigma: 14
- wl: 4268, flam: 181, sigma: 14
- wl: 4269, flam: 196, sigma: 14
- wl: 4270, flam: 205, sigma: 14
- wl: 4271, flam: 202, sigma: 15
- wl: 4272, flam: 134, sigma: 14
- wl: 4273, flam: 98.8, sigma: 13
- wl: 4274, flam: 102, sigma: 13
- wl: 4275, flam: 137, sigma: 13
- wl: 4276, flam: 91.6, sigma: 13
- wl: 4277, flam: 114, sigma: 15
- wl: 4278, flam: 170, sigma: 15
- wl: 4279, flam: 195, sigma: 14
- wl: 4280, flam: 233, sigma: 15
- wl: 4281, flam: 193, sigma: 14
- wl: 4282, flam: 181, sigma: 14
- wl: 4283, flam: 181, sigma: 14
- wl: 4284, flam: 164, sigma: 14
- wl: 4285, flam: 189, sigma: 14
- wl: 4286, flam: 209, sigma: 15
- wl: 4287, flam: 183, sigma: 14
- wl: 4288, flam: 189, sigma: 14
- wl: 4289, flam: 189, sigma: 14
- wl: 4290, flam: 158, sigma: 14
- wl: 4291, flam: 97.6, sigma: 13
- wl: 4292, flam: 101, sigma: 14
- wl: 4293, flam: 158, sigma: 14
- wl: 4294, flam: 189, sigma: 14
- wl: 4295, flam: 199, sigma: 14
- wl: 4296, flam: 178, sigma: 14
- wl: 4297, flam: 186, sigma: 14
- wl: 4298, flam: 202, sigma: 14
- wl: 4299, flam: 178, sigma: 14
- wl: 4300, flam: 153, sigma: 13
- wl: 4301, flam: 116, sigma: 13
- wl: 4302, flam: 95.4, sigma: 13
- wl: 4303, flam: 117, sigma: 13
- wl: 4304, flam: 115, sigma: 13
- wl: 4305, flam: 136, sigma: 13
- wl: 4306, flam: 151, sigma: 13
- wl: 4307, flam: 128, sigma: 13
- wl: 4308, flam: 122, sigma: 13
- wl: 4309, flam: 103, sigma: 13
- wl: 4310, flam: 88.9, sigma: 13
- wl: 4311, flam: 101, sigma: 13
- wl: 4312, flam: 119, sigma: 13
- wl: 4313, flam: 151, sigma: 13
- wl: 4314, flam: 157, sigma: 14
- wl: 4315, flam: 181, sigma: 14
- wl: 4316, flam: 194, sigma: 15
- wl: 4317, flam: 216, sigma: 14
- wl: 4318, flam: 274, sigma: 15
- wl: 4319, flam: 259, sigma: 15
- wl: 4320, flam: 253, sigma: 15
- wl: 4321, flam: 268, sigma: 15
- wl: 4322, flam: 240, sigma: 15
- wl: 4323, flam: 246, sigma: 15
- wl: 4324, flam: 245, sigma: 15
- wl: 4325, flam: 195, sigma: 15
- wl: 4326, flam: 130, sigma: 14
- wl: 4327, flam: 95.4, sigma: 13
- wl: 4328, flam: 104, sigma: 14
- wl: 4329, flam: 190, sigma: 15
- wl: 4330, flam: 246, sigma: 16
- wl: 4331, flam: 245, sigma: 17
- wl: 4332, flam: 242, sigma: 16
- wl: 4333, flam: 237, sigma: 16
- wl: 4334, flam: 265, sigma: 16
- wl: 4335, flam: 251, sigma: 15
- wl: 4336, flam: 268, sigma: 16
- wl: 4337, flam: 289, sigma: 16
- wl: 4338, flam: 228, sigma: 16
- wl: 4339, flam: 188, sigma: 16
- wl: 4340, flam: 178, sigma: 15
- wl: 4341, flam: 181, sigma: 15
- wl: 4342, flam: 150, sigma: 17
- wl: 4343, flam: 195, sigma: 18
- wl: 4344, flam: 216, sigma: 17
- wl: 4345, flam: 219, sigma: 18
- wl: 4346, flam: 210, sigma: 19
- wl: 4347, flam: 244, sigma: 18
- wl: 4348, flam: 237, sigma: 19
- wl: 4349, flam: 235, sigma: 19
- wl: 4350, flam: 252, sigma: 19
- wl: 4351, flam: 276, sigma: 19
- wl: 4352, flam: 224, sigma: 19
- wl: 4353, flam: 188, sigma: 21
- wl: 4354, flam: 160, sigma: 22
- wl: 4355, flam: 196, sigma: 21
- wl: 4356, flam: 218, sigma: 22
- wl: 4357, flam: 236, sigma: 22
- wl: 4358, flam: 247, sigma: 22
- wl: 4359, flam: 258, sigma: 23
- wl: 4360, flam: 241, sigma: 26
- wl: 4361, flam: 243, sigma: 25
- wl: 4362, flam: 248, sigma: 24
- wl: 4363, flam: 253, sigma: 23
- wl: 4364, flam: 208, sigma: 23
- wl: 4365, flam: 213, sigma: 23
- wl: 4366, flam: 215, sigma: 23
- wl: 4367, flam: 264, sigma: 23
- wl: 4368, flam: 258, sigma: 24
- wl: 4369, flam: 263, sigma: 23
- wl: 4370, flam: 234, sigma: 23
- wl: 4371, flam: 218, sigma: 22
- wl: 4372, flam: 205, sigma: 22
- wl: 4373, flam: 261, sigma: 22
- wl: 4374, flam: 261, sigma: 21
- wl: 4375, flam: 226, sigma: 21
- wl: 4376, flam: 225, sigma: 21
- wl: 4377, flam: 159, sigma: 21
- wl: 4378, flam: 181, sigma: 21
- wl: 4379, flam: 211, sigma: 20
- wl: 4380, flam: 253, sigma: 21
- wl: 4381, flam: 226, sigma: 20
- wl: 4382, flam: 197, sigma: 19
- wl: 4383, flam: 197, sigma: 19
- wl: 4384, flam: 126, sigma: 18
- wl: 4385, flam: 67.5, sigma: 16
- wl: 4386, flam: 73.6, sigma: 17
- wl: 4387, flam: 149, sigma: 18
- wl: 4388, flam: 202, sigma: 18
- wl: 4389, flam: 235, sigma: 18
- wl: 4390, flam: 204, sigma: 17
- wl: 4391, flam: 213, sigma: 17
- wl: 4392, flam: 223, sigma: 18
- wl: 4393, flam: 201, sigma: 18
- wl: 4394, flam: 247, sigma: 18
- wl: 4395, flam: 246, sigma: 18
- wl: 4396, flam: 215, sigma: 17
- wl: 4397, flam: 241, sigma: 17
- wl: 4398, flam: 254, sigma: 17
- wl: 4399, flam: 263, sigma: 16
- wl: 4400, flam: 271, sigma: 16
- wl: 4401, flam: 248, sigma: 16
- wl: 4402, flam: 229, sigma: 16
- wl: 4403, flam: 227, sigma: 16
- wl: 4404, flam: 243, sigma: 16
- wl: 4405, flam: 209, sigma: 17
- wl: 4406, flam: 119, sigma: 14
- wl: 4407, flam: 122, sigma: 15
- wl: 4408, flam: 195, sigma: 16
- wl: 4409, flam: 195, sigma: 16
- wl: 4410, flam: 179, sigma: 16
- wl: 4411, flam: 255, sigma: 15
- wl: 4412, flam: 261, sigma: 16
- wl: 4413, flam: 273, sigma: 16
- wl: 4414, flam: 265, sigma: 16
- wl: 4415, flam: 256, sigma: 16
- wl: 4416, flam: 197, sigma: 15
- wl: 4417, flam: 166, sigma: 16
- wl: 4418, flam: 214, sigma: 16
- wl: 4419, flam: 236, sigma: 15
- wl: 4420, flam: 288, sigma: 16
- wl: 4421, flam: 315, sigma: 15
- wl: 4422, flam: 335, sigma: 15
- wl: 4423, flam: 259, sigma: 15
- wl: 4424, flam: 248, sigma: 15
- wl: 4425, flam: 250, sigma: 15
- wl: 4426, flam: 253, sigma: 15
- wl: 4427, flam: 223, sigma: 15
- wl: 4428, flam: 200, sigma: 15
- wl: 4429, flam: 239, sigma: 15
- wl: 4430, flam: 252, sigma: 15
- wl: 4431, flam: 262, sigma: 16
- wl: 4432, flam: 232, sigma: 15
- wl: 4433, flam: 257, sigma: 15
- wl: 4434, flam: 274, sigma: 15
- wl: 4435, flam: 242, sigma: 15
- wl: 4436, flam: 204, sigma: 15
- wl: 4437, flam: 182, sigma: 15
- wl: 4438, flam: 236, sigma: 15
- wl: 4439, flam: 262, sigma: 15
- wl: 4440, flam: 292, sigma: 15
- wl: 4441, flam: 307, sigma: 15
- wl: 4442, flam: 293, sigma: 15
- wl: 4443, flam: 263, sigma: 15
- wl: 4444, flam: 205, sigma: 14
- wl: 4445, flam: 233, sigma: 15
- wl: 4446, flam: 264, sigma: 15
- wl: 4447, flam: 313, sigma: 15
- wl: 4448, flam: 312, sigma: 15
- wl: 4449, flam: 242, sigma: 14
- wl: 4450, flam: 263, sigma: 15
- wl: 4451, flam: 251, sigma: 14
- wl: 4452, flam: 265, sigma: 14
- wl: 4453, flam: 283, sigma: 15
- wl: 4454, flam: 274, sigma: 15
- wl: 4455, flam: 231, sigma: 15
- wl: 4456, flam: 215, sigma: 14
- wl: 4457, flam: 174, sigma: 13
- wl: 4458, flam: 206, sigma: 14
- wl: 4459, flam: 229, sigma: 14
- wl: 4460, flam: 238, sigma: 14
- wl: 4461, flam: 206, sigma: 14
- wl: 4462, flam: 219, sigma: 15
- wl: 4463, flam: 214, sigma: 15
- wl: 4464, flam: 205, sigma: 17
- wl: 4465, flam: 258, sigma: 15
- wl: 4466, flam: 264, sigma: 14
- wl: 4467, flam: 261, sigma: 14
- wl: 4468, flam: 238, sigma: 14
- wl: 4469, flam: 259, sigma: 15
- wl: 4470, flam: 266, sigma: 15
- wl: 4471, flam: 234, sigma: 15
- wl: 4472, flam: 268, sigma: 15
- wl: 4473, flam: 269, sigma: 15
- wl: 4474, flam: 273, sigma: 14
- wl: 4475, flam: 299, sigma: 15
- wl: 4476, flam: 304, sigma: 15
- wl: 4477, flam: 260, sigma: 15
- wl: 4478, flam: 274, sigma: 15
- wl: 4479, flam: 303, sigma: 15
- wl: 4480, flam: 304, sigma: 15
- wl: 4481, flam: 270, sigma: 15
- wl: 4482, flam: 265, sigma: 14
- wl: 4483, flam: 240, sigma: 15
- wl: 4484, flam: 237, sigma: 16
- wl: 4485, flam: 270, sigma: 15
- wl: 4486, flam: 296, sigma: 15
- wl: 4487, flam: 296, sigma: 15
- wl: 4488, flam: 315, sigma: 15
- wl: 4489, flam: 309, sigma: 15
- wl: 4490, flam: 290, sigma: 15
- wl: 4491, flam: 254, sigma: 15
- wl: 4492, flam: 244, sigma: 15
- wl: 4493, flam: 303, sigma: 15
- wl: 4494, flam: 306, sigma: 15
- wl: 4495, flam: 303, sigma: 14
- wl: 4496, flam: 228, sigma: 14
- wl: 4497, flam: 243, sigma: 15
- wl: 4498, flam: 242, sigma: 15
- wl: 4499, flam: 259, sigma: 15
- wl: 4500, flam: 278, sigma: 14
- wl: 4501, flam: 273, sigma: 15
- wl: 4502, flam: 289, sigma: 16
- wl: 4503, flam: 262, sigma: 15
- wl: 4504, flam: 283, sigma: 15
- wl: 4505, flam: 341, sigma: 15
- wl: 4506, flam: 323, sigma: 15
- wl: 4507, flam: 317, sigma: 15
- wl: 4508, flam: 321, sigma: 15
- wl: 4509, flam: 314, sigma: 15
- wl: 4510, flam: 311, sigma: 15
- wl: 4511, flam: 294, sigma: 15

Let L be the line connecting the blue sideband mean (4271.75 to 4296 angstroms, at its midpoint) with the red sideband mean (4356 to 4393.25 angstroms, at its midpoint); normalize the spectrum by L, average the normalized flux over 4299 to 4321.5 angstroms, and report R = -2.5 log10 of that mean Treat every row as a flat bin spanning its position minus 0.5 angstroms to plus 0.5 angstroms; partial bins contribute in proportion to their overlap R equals 0.12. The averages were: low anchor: 161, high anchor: 214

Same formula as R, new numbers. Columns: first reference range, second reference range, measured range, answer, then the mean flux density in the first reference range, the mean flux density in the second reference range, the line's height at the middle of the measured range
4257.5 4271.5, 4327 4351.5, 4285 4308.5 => 0.27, 183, 220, 199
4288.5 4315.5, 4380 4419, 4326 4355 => -0.25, 143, 209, 169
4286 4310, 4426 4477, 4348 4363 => -0.23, 150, 249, 187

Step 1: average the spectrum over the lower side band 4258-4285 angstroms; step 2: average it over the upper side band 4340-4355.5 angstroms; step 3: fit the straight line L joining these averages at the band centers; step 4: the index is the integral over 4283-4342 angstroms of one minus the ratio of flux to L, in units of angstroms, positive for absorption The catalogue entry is 3.3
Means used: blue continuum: 168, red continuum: 211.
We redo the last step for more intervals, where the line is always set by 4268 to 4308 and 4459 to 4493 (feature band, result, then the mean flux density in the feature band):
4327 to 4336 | -1.68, 218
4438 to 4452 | -1.22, 268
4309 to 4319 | 0.45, 166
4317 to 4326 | -3.12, 239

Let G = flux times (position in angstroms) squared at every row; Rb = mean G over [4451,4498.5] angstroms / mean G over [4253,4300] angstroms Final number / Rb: 1.7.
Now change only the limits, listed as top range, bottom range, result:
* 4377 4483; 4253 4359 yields 1.37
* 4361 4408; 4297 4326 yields 1.29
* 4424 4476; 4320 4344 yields 1.23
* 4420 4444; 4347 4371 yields 1.13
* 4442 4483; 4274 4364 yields 1.43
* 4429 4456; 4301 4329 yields 1.64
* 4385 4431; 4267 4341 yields 1.33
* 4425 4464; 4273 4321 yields 1.61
